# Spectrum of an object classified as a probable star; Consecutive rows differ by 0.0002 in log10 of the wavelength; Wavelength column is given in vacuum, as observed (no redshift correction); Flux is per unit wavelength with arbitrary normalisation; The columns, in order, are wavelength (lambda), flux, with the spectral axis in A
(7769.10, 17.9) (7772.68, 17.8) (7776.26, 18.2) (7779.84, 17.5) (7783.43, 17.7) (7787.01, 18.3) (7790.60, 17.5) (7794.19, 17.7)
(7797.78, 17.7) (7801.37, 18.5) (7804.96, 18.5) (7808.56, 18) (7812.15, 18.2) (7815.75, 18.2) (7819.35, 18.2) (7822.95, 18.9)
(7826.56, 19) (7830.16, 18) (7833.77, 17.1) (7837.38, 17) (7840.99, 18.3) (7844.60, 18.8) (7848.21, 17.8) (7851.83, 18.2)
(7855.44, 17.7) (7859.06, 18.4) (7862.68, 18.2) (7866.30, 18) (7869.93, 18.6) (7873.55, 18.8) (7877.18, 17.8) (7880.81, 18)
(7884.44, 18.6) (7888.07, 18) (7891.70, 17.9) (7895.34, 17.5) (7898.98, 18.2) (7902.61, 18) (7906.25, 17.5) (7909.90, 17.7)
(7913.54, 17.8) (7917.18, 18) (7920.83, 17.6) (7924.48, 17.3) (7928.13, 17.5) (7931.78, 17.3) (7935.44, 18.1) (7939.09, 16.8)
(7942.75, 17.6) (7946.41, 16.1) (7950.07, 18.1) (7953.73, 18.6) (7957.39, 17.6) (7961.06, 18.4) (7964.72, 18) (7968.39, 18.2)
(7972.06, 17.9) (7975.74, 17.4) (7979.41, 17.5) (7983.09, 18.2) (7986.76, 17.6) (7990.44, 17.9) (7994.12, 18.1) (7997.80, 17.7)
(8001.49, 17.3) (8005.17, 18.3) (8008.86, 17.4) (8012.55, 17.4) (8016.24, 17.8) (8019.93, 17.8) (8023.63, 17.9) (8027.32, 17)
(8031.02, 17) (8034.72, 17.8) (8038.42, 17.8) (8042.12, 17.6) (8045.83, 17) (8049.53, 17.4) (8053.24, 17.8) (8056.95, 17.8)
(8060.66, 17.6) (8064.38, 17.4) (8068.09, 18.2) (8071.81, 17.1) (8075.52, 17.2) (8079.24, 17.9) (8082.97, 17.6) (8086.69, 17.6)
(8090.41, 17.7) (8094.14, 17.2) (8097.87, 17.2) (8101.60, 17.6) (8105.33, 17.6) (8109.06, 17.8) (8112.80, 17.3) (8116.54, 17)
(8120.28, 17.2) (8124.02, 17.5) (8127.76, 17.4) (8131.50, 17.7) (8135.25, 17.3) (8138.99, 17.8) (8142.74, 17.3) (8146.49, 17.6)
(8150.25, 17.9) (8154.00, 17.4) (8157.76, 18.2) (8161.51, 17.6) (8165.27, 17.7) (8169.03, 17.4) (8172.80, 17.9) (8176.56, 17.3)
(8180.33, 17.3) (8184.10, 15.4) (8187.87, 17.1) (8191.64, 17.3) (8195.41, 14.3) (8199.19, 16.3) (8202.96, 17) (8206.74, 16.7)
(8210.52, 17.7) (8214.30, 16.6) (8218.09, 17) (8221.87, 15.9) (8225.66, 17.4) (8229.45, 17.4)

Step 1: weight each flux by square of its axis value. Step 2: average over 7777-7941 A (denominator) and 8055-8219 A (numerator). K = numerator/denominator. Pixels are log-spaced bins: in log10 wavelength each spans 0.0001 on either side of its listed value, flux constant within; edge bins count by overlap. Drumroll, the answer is 1.0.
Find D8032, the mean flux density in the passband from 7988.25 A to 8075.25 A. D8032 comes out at 17.6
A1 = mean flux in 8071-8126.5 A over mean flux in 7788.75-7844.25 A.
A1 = 0.96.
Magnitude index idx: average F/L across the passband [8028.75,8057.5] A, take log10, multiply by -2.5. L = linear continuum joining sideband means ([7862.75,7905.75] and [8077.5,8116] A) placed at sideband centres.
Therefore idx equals 0.01 mag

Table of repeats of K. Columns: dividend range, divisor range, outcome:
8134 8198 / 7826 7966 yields 1.03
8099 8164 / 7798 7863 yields 1.04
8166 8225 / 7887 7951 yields 1.02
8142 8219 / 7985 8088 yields 1.01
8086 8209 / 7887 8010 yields 1.02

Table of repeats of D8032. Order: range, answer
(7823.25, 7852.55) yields 18.1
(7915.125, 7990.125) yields 17.7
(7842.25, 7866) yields 18.2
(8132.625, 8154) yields 17.6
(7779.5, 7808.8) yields 17.9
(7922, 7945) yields 17.4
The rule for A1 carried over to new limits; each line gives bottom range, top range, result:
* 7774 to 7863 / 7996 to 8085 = 0.97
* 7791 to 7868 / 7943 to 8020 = 0.98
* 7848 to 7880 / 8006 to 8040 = 0.97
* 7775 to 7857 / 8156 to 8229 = 0.94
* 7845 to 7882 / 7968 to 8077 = 0.97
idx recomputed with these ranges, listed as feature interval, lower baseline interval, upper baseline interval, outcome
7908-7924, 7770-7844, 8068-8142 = 0.01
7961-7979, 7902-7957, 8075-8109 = -0.02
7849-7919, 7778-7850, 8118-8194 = -0.01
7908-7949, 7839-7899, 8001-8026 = 0.03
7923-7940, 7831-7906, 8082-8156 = 0.03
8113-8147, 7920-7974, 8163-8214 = -0.02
